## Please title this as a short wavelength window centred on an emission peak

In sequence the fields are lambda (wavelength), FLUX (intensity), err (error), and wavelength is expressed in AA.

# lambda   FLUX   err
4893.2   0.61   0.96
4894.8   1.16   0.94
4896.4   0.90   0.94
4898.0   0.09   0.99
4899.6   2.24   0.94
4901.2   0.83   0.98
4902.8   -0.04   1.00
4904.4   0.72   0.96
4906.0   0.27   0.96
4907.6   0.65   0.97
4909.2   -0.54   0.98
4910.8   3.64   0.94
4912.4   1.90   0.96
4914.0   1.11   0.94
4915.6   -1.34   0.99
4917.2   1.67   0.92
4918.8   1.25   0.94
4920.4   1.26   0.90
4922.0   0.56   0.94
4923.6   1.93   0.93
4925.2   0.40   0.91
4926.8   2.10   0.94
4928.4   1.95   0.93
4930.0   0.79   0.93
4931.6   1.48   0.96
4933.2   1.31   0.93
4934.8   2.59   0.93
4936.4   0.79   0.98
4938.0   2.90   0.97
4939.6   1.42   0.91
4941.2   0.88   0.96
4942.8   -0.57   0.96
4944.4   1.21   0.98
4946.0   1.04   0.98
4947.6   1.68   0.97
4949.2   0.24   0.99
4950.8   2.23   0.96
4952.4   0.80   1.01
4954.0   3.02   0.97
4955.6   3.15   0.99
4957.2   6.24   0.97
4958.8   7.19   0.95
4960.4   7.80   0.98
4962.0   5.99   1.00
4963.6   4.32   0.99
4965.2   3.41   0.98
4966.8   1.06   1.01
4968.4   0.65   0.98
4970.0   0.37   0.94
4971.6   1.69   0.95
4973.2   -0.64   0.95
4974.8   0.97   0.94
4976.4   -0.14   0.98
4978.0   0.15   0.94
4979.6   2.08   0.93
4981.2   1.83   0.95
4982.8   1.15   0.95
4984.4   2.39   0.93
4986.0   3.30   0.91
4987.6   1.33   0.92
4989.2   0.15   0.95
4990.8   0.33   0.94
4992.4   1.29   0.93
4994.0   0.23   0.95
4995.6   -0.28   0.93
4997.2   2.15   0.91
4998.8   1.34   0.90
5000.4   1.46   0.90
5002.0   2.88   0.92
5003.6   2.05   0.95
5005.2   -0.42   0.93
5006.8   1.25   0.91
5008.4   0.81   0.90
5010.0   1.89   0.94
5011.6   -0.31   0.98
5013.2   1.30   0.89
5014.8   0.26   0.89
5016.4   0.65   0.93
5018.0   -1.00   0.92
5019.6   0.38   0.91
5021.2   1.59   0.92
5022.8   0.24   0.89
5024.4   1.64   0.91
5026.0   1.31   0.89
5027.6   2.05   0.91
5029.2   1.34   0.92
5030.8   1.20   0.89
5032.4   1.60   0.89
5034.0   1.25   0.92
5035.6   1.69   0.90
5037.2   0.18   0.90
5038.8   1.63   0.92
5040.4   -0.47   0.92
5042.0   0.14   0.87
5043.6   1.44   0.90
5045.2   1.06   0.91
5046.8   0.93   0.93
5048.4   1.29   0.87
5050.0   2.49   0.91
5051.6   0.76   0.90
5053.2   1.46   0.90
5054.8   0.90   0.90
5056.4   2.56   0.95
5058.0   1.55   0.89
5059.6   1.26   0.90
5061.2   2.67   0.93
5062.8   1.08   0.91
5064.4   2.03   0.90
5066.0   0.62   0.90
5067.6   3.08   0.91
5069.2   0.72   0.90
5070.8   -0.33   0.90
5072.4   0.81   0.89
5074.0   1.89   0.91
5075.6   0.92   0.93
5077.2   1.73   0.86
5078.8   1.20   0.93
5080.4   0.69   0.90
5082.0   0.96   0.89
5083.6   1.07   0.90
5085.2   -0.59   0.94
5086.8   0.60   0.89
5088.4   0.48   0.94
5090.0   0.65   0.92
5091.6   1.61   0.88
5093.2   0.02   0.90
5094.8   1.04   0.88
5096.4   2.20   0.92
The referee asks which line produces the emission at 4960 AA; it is [O II]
